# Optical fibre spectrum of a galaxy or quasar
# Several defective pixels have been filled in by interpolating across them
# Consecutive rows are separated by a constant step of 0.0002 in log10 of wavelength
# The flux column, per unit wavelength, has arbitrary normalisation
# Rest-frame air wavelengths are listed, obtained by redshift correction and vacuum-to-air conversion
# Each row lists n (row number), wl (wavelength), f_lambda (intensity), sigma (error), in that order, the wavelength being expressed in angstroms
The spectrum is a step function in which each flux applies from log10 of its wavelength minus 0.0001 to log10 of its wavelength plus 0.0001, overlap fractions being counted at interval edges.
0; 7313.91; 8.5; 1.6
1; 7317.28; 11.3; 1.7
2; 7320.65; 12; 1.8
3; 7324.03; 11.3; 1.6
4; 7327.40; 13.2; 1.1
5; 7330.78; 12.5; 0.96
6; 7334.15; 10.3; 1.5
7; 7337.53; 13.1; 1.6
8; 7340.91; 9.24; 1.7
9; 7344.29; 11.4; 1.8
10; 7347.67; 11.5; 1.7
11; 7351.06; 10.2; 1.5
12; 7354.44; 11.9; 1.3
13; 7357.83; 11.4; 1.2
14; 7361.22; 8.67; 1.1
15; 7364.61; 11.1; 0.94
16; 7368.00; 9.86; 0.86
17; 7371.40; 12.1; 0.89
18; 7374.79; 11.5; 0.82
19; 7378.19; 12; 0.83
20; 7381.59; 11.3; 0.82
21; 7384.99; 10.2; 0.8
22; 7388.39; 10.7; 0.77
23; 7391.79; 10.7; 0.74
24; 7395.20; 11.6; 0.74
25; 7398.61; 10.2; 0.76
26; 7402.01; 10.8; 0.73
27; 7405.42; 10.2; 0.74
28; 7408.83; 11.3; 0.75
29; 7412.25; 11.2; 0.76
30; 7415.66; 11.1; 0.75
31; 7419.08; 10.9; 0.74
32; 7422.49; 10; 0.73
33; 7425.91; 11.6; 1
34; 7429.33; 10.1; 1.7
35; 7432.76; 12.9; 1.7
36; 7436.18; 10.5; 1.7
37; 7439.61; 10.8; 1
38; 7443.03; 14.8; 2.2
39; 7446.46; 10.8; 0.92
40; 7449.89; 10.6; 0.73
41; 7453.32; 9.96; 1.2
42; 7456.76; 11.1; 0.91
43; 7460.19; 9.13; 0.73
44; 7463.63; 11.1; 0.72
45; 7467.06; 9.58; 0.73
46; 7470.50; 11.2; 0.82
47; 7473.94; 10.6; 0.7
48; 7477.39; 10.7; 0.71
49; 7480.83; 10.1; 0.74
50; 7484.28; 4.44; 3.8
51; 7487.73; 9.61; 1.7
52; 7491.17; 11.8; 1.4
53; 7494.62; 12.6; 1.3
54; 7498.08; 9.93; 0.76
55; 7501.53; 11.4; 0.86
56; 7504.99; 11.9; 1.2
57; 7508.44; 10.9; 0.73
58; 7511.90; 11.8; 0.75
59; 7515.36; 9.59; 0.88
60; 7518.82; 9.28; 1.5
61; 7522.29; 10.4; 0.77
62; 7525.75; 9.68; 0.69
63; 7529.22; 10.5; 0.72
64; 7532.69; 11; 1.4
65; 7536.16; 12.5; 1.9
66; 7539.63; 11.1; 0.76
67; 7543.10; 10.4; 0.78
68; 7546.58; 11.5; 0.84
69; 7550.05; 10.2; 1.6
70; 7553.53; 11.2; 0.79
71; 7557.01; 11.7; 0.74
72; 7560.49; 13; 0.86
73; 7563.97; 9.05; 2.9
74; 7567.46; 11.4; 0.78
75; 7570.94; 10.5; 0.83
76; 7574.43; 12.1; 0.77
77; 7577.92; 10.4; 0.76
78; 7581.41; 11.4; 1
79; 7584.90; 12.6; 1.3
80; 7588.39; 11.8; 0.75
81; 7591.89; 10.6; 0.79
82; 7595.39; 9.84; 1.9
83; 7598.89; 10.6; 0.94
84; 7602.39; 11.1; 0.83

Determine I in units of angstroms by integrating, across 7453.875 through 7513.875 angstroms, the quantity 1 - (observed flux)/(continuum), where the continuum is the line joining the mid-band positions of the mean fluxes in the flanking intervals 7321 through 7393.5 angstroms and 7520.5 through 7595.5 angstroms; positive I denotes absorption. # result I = 3.5 angstroms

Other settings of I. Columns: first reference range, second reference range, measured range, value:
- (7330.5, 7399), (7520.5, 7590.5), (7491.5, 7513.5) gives -0.7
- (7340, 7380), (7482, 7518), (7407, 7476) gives -2.3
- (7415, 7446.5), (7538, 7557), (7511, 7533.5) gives 1.6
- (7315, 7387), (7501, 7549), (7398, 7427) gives 0.7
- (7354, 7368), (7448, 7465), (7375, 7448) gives -4.8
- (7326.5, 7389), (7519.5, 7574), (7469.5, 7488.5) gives 2.8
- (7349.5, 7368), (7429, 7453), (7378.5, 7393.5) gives 0.1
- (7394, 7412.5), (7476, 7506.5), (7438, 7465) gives -1.3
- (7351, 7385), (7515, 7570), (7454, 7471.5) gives 0.9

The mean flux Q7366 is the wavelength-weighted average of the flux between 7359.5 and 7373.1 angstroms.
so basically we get 10.4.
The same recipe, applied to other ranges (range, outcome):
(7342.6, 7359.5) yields 11.3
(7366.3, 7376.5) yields 11.2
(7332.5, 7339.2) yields 11.7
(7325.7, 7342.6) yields 11.7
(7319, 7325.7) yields 11.6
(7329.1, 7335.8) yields 11.4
